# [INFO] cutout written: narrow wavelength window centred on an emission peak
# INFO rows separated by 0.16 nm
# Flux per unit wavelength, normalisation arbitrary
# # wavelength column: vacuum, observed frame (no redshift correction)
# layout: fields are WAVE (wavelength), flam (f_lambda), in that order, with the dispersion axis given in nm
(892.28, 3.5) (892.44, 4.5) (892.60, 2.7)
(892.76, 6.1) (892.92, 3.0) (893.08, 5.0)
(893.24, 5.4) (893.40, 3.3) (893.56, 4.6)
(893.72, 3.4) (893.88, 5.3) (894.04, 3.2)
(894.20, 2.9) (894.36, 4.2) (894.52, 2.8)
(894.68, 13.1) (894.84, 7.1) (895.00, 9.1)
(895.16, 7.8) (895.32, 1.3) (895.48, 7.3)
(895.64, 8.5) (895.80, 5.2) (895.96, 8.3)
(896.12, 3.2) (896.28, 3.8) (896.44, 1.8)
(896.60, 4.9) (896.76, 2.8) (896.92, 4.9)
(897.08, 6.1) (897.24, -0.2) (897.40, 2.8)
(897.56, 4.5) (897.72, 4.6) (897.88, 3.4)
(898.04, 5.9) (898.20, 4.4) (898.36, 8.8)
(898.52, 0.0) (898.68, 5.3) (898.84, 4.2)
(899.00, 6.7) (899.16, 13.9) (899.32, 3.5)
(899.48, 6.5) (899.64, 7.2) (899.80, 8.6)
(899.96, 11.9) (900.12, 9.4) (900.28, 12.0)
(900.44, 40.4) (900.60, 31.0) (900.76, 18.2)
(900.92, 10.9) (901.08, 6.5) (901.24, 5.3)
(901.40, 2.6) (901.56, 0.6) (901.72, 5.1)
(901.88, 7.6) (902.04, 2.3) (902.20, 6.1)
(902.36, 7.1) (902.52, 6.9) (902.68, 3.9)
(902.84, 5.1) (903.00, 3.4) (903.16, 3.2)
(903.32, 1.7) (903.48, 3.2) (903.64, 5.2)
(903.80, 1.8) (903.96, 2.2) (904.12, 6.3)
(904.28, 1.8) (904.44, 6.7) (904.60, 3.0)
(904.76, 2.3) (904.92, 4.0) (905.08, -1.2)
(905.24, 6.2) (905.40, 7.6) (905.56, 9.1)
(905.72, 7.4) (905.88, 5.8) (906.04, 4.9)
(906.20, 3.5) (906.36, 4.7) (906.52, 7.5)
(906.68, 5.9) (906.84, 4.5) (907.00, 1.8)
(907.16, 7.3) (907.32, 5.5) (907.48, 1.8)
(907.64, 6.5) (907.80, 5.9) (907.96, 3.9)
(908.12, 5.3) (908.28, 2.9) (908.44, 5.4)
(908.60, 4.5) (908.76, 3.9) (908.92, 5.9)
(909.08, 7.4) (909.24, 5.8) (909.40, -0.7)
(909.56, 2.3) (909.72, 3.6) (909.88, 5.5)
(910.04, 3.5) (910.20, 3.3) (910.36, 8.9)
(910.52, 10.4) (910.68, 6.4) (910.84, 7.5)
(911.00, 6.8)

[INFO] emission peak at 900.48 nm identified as H-gamma 4340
